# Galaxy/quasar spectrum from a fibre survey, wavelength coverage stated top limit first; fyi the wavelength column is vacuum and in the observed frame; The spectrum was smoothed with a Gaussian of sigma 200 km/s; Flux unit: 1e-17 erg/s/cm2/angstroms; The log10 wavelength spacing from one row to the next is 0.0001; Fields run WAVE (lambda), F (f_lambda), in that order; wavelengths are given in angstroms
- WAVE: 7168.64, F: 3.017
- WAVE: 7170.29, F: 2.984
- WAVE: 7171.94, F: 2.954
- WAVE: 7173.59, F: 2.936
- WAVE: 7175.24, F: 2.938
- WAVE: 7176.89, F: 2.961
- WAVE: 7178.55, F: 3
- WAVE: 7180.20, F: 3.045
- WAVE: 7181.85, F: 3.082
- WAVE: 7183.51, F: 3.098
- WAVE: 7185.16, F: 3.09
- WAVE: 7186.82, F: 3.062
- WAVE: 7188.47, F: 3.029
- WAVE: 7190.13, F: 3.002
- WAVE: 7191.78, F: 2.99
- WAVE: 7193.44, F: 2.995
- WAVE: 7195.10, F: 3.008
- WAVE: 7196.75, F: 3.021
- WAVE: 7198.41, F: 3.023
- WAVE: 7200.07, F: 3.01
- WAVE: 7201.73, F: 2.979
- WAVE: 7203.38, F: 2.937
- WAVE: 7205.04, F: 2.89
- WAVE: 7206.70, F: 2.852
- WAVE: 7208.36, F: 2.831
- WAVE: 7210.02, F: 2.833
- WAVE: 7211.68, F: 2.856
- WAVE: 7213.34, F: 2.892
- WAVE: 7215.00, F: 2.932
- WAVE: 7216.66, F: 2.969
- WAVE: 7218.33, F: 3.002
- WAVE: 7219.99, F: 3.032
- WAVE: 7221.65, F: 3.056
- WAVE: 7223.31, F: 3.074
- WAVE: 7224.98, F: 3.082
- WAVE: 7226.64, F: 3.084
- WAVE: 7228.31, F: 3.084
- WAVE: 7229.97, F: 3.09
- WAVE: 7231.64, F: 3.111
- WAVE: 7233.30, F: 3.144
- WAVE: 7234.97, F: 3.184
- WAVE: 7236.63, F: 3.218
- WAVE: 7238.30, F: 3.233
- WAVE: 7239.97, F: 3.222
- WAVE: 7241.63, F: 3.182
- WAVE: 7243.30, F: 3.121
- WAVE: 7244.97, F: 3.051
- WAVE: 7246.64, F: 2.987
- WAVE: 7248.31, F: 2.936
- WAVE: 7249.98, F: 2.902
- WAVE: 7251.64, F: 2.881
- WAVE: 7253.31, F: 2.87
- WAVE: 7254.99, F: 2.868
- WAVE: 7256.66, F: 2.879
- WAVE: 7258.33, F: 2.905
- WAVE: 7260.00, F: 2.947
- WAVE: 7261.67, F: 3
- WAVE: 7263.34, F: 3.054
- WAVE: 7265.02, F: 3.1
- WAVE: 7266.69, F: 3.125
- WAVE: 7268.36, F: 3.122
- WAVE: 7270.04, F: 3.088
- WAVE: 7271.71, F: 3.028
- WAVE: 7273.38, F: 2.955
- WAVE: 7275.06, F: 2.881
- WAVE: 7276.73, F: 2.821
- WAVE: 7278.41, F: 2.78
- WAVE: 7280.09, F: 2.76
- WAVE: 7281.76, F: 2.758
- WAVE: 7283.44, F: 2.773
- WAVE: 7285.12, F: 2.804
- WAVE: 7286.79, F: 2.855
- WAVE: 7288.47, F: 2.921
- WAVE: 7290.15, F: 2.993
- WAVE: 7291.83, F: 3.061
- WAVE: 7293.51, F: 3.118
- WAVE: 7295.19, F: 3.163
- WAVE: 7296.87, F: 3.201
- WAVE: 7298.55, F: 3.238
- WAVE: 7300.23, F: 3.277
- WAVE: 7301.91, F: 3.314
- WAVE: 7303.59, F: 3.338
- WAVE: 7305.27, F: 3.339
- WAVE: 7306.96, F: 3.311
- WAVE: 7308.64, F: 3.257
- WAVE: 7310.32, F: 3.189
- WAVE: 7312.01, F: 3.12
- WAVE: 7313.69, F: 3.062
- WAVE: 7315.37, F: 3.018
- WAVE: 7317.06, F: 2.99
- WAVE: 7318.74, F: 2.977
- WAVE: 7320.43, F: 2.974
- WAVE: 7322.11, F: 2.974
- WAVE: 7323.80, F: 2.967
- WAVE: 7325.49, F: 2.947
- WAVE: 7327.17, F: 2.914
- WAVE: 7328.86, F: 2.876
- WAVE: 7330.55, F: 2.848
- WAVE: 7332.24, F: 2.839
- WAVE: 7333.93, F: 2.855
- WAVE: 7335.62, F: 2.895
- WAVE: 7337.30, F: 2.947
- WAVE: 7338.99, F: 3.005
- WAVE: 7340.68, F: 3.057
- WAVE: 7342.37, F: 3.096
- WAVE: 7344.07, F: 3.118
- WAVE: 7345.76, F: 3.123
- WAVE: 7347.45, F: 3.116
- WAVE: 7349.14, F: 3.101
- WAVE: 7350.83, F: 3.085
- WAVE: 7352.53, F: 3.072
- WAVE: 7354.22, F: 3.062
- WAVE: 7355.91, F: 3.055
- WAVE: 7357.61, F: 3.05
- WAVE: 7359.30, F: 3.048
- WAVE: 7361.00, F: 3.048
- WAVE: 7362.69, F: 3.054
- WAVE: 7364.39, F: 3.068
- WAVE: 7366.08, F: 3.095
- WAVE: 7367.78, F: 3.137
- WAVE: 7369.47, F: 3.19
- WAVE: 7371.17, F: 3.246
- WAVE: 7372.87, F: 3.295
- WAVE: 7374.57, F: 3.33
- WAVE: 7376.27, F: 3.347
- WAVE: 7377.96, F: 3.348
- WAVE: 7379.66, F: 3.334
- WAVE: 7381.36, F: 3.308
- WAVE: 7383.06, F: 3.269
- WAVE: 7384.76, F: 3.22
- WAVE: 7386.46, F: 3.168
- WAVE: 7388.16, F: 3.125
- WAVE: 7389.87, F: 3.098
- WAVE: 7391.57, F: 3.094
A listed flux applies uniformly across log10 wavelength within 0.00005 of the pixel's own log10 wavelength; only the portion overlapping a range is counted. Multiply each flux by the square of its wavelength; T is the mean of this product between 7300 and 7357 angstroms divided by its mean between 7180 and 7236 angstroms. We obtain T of 1.1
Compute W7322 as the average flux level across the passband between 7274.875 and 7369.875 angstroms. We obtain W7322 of 3.03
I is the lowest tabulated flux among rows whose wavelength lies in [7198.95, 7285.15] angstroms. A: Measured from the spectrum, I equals 2.758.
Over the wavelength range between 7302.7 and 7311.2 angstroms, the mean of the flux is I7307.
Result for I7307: 3.28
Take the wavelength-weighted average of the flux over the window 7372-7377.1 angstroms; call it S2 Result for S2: 3.32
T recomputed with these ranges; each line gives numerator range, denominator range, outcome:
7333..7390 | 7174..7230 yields 1.09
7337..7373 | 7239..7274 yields 1.05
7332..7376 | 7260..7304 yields 1.04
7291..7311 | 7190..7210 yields 1.13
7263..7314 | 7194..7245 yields 1.03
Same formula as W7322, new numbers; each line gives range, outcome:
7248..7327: 3.02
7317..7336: 2.92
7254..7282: 2.95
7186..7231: 2.99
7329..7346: 2.97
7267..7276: 3.02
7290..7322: 3.15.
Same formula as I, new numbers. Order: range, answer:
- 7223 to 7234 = 3.074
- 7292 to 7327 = 2.947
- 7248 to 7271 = 2.868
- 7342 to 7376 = 3.048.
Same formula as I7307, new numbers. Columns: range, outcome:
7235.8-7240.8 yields 3.22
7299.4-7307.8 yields 3.32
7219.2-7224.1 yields 3.06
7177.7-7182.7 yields 3.04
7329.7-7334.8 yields 2.84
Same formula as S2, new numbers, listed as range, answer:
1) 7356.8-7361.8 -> 3.05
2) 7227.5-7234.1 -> 3.11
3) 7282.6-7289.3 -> 2.84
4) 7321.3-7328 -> 2.95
